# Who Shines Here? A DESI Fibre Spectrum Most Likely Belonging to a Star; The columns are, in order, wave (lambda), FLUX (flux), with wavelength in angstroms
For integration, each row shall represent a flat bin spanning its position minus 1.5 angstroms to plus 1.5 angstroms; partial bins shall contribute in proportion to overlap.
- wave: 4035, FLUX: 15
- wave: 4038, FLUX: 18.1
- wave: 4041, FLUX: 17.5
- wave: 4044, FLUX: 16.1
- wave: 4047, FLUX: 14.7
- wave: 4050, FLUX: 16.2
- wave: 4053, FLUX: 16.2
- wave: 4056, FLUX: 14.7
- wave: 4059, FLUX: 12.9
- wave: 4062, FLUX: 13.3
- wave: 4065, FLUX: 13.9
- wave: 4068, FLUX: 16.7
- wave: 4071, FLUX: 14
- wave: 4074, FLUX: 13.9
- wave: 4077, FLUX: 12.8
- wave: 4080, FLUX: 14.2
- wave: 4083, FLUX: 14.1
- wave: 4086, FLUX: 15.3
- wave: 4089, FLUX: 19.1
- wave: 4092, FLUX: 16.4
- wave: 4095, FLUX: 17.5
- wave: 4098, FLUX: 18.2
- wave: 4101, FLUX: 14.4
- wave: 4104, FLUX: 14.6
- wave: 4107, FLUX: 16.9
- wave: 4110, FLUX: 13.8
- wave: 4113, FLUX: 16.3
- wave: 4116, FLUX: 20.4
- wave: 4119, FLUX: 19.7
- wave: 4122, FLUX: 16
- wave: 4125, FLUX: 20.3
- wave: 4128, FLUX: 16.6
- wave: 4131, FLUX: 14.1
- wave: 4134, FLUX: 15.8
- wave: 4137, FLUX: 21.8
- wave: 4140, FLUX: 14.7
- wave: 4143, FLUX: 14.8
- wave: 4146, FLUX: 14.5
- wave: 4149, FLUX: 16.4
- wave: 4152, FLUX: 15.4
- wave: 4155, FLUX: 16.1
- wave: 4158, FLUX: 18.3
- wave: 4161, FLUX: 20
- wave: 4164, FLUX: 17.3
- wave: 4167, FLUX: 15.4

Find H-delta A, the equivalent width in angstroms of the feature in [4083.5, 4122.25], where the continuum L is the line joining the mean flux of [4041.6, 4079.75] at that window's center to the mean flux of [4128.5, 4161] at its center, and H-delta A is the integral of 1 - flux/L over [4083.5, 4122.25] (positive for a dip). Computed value -3.1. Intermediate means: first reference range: 14.7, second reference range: 16.4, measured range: 16.8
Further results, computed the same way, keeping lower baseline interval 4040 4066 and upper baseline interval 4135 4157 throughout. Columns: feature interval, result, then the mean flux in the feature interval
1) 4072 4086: 1.3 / 13.9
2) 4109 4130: -2.2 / 17.6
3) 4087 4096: -1.2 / 17.5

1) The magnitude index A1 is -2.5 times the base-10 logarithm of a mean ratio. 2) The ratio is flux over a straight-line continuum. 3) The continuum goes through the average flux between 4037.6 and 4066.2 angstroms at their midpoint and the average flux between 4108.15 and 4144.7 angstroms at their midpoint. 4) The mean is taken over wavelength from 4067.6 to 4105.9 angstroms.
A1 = 0.04 mag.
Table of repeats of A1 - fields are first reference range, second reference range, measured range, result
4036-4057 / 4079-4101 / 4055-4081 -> 0.16 mag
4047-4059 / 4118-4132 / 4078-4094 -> 0.03 mag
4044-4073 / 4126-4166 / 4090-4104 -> -0.06 mag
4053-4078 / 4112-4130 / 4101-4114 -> 0.13 mag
